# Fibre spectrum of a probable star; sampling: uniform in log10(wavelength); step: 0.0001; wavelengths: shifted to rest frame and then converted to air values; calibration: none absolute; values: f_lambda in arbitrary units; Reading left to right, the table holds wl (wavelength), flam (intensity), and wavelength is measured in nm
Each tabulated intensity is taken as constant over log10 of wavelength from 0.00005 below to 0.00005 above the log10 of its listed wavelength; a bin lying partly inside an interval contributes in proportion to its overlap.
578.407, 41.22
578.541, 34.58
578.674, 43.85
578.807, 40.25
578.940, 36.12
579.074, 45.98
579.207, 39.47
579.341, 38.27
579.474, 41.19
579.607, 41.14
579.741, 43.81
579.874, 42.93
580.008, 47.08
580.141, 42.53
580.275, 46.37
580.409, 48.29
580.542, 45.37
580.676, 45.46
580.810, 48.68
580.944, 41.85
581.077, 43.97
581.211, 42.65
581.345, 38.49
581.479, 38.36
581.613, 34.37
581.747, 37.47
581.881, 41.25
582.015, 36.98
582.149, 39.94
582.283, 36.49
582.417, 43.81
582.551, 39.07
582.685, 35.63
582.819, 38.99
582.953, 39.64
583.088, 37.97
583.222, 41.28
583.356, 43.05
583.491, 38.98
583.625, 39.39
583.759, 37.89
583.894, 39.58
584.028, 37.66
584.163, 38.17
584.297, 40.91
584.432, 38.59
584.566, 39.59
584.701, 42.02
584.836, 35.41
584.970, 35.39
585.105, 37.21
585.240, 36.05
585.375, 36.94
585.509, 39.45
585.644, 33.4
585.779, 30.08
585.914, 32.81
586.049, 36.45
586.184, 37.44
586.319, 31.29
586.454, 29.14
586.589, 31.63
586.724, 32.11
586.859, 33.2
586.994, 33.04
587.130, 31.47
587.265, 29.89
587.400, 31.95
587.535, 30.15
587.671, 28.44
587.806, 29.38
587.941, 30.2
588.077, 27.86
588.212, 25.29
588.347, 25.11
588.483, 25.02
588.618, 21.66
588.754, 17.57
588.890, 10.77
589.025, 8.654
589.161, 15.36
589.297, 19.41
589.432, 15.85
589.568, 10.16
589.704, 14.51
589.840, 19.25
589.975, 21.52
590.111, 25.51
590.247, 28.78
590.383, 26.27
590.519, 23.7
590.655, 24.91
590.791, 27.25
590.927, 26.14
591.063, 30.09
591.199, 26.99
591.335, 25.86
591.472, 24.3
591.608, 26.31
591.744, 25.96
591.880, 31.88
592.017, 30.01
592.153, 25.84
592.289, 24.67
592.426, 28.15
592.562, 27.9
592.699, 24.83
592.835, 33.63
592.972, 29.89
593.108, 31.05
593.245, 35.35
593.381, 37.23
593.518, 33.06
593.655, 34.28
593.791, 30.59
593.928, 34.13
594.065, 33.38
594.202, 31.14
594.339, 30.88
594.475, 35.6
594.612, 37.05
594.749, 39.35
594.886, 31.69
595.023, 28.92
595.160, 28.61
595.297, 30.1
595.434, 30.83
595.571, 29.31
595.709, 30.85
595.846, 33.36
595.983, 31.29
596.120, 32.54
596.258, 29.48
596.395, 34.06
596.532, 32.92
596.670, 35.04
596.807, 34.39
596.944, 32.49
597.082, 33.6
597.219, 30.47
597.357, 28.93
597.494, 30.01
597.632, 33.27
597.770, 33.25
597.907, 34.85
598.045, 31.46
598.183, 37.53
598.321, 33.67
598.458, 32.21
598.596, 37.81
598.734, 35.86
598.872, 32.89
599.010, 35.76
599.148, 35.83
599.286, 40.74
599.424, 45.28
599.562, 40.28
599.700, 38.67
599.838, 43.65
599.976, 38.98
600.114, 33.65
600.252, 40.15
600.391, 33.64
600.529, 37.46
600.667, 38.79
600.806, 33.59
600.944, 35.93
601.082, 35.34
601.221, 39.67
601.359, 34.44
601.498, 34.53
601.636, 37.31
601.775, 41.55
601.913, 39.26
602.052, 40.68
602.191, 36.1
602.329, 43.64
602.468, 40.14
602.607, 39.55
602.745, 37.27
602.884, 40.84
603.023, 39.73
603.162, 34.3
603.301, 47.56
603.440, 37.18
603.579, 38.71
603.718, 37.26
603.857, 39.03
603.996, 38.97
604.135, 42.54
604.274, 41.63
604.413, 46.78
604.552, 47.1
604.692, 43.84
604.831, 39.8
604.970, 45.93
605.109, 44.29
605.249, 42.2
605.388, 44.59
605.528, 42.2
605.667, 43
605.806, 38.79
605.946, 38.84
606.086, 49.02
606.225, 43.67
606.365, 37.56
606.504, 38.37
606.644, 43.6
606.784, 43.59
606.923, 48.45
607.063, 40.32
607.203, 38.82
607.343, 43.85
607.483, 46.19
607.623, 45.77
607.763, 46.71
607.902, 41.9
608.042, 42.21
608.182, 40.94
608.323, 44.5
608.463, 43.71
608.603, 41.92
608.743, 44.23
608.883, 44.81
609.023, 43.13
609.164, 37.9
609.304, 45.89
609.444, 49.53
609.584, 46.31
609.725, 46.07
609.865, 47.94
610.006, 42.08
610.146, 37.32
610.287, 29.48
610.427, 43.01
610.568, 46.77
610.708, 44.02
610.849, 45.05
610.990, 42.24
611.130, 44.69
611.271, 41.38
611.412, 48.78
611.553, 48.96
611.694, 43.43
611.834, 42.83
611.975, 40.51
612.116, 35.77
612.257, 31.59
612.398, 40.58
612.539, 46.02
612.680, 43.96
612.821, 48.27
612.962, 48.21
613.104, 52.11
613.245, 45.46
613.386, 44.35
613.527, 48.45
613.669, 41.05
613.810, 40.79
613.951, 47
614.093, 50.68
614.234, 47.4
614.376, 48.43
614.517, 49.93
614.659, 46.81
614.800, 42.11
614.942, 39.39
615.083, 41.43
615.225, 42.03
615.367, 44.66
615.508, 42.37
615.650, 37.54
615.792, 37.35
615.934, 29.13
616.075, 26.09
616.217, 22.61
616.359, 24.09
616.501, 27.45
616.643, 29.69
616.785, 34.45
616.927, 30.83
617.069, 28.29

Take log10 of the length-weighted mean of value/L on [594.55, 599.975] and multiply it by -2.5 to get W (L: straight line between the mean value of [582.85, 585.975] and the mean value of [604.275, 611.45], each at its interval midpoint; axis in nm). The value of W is 0.196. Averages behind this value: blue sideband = 37.9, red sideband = 43.3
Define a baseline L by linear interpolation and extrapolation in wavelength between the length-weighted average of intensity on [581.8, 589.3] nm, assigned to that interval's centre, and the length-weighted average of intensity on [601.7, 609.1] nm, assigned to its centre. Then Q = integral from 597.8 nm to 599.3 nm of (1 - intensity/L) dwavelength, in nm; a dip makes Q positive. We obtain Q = 0.15 nm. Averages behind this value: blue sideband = 33.2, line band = 35.1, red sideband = 42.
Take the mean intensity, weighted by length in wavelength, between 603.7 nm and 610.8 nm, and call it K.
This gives 42.9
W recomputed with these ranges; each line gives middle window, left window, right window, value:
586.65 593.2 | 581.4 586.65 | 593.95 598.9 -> 0.35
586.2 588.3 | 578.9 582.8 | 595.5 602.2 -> 0.28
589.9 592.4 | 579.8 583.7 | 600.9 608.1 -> 0.48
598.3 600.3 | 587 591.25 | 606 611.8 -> -0.12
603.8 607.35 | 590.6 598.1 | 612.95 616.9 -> -0.18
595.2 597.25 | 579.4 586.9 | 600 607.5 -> 0.24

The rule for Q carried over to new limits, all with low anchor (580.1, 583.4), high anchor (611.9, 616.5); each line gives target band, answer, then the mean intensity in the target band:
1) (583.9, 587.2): 0.45 nm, 35.5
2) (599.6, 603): 0.25 nm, 38.2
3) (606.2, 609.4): -0.14 nm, 43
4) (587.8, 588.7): 0.33 nm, 26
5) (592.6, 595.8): 0.69 nm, 32.2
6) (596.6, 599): 0.45 nm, 33.4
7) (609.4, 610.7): -0.06 nm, 43.1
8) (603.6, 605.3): -0.05 nm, 42.3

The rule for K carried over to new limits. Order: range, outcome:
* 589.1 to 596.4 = 28.3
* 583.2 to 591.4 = 29.6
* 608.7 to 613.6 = 43.7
